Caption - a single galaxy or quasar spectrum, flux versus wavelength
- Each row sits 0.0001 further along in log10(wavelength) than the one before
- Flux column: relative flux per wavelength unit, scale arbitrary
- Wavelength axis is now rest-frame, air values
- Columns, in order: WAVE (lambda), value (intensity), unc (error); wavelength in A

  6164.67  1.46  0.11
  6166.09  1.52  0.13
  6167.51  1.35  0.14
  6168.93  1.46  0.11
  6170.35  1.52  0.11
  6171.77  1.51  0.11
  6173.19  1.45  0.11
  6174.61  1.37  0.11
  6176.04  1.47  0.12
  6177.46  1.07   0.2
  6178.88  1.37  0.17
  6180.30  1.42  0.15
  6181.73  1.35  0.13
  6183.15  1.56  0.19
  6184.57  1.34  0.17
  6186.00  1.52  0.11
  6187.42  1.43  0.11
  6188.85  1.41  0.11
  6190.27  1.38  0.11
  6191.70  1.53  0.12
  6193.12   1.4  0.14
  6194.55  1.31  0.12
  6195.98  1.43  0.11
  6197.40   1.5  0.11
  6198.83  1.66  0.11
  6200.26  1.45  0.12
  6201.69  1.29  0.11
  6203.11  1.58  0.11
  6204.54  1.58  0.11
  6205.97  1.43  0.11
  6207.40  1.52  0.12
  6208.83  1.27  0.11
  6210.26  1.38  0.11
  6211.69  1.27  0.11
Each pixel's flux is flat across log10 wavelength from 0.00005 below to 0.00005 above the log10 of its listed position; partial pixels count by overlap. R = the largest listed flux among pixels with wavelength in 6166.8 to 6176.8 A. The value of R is 1.52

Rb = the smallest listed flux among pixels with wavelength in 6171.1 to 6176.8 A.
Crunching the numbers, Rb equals 1.37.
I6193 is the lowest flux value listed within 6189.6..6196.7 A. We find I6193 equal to 1.31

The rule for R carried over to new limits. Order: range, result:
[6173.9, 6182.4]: 1.47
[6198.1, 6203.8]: 1.66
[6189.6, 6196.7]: 1.53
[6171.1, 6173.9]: 1.51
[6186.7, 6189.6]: 1.43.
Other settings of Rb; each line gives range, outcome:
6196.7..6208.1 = 1.29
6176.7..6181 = 1.07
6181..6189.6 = 1.34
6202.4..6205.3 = 1.58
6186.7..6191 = 1.38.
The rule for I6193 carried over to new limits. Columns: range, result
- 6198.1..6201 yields 1.45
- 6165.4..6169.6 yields 1.35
